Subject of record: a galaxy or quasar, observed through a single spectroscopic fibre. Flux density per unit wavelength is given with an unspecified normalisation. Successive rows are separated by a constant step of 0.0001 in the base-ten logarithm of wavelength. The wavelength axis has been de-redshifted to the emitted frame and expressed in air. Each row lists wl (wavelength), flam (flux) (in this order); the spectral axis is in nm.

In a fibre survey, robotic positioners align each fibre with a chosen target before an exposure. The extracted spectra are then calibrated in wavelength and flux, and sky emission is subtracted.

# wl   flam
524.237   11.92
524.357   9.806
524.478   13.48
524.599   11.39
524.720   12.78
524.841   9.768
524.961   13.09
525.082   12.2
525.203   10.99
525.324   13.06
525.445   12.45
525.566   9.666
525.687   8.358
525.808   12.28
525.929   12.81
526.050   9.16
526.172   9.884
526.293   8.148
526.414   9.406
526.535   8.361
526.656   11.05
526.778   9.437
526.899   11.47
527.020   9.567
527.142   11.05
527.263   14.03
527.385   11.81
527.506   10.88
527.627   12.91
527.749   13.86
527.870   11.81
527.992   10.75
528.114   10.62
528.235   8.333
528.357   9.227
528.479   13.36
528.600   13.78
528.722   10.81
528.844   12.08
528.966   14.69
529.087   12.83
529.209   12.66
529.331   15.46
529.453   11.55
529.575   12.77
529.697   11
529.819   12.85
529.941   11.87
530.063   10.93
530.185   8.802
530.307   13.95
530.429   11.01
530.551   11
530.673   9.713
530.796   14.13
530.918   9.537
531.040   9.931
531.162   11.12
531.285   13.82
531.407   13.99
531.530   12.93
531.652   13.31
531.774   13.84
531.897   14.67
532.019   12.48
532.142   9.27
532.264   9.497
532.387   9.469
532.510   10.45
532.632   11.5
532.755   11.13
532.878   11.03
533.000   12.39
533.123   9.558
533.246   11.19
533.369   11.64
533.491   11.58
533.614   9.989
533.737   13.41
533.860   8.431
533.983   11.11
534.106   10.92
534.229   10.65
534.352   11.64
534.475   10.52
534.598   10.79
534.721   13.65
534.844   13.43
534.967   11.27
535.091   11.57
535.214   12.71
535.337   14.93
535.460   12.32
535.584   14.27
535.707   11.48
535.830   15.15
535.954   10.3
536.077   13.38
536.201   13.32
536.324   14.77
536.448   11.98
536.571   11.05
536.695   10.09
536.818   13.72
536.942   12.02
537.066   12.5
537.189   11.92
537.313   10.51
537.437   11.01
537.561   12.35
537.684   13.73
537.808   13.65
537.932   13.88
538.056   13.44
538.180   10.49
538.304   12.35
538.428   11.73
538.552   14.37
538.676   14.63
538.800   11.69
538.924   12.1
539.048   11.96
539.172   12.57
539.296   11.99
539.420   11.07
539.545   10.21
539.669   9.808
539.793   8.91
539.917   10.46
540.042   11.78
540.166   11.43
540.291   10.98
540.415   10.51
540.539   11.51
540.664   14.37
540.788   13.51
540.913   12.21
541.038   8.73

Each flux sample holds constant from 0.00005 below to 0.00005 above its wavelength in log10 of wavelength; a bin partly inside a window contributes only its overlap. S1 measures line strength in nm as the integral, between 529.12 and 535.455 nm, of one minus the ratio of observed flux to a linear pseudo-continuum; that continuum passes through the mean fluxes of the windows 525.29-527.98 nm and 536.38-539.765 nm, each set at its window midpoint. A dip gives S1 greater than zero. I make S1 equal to -0.12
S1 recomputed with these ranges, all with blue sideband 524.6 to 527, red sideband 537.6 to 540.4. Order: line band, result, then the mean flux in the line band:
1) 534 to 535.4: -0.05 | 12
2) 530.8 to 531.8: -0.10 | 12.4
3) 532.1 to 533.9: 0.10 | 10.7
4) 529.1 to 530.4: -0.13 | 12.2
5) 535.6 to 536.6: -0.10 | 12.8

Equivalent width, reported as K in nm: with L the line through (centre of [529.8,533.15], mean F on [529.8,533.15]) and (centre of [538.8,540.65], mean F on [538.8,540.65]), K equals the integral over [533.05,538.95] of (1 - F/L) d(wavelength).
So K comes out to -0.41 nm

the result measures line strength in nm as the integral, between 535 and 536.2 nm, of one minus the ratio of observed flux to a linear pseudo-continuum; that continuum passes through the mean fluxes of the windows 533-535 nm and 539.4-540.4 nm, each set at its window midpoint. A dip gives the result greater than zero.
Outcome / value -0.20 nm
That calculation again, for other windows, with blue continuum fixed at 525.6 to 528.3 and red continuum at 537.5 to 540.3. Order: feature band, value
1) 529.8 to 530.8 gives -0.028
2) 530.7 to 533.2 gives -0.094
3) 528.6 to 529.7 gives -0.186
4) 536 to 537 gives -0.065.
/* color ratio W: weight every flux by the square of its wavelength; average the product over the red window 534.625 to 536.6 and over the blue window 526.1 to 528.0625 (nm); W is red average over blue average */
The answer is 1.22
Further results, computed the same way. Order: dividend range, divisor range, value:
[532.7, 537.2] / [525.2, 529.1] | 1.10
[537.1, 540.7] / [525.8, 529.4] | 1.09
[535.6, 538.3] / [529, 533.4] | 1.08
